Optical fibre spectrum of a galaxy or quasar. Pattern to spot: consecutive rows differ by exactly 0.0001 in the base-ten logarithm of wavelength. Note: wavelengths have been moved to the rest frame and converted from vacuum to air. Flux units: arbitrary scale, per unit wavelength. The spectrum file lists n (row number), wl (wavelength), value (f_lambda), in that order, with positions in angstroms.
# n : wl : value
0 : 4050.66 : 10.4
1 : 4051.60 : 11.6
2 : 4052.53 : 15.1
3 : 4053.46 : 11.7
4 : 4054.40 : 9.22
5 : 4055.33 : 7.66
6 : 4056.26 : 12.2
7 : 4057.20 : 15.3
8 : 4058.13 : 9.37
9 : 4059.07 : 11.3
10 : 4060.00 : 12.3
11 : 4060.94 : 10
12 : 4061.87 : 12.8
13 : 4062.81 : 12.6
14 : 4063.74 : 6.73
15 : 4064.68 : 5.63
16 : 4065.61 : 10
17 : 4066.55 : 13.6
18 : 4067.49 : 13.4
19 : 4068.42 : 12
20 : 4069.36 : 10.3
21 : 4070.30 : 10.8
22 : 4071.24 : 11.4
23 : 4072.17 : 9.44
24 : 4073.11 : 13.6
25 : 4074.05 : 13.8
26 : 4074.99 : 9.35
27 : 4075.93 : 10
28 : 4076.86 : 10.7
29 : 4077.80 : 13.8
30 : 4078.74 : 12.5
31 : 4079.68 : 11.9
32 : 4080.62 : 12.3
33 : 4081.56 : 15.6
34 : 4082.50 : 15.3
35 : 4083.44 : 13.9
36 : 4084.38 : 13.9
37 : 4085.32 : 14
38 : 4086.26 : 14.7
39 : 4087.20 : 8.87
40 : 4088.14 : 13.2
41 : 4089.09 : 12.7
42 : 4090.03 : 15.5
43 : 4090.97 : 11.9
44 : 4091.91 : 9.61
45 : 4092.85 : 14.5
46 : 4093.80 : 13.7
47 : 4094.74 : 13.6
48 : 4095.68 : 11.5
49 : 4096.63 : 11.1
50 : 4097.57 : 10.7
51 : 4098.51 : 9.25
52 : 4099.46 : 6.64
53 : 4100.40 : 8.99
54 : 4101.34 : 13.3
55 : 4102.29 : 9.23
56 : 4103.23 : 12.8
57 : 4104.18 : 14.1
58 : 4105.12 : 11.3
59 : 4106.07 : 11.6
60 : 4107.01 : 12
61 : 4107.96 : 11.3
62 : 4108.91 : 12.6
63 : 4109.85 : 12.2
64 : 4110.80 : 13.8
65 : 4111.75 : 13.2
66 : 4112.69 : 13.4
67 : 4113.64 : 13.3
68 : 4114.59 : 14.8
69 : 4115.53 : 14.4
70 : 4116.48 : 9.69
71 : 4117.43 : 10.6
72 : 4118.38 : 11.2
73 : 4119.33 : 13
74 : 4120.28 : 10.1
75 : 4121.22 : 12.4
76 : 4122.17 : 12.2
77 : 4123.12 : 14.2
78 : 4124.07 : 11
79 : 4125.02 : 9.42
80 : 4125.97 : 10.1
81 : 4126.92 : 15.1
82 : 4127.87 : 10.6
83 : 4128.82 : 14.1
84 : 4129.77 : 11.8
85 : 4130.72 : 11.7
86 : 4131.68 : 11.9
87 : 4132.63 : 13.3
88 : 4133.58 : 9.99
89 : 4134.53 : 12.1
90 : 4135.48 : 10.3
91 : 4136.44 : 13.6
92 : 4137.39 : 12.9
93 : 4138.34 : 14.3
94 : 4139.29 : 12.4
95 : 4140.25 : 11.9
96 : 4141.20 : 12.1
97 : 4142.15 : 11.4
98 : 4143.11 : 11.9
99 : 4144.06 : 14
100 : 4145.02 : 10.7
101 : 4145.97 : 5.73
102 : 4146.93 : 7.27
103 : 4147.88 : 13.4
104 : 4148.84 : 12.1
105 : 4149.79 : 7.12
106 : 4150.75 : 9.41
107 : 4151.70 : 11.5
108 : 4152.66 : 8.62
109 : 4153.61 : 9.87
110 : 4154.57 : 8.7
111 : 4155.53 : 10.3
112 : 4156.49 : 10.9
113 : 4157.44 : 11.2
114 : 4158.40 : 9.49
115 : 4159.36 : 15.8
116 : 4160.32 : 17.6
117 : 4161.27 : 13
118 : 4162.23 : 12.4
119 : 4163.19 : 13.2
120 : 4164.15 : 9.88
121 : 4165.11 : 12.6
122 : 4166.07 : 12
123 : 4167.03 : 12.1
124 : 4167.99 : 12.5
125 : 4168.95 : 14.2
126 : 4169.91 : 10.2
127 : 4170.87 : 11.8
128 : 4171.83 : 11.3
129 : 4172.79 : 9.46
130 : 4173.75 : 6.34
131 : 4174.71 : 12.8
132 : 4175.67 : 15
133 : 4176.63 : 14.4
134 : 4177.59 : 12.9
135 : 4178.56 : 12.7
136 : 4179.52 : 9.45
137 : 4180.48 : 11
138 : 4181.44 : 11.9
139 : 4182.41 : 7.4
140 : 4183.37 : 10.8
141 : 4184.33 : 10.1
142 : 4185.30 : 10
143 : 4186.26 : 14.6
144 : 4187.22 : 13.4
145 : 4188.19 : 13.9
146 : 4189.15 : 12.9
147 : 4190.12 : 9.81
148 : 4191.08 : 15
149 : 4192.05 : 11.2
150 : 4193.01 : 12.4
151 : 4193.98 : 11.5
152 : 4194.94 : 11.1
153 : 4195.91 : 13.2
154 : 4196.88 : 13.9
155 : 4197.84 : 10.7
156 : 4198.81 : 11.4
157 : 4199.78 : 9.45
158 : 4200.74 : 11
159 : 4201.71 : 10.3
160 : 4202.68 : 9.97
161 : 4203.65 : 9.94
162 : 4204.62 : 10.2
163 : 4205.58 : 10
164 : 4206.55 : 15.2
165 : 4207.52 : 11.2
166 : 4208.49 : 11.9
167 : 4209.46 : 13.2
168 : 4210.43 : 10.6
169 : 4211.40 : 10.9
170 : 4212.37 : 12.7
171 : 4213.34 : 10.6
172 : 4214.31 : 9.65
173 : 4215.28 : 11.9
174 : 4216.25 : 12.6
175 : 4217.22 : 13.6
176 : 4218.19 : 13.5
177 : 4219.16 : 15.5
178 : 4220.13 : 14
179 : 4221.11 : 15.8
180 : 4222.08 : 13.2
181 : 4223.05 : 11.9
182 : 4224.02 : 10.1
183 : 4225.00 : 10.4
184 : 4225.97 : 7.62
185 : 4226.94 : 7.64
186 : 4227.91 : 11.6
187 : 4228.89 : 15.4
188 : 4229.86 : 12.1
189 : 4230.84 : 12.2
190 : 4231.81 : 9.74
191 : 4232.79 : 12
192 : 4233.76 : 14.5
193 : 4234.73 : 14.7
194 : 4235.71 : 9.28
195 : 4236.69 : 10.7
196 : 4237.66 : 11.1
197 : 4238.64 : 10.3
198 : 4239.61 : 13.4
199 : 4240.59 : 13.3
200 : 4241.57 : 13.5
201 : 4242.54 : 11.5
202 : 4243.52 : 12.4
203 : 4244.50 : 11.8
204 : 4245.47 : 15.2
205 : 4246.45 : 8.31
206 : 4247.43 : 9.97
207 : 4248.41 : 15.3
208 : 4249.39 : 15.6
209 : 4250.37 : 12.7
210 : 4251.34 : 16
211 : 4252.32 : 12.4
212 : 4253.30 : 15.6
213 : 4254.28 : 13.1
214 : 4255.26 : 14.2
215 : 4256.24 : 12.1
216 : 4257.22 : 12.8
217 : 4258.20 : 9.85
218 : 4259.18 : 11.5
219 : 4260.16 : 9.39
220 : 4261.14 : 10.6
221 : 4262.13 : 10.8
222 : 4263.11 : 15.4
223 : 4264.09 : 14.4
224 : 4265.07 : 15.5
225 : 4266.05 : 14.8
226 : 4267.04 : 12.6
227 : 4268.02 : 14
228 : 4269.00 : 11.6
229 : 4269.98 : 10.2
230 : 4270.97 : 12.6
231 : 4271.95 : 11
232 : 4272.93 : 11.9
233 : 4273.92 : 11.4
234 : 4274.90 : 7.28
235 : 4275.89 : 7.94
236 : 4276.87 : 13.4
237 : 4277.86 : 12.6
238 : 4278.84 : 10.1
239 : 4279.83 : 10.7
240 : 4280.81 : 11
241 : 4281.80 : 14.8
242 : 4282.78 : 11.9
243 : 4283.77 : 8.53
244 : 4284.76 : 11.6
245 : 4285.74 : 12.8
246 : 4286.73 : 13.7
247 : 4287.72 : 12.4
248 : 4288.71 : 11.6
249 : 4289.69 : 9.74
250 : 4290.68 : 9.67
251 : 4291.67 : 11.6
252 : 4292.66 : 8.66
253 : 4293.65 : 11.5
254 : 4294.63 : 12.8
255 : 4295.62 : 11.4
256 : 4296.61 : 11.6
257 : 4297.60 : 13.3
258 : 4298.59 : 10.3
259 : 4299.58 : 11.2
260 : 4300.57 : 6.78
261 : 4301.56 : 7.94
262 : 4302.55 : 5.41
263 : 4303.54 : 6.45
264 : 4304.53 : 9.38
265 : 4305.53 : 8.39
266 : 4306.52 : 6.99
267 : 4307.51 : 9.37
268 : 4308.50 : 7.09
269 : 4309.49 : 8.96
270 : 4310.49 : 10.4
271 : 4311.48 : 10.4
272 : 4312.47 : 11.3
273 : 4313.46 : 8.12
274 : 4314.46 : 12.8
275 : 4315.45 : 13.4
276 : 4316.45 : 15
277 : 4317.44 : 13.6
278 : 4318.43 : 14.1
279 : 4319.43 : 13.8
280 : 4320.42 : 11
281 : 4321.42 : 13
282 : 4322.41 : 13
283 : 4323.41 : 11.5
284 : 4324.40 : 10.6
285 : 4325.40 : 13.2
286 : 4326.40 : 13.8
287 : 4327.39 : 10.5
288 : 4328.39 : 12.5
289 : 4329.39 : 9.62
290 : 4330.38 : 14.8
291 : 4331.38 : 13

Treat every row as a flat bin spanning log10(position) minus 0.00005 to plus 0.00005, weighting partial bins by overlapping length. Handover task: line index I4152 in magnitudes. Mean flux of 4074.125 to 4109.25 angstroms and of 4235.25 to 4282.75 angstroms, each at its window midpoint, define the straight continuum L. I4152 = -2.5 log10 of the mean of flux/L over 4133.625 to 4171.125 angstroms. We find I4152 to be 0.057 mag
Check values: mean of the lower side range 12.1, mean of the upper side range 12.2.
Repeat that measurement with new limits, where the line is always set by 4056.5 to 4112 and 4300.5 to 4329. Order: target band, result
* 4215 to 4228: -0.09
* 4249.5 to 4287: -0.12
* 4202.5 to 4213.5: -0.02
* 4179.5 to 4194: -0.03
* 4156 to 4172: -0.08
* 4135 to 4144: -0.07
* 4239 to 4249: -0.13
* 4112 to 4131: -0.04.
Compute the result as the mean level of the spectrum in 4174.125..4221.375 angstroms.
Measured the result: 12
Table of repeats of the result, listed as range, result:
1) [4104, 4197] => 11.8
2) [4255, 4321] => 11.2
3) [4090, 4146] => 12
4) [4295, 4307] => 9.13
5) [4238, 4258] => 12.9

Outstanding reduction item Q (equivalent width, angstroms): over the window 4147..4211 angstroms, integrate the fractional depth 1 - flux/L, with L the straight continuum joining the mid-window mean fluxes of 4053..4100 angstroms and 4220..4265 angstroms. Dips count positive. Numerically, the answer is 2.9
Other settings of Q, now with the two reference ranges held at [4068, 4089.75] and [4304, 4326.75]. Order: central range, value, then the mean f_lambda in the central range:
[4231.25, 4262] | -2.0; 12.3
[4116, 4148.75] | 1.2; 11.7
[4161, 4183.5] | 0.6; 11.6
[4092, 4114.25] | 0.7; 11.9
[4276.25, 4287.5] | -0.5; 11.9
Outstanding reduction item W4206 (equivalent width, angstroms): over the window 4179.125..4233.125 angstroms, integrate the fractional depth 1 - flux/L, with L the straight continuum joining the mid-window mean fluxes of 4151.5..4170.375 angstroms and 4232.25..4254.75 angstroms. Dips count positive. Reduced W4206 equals 2.8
